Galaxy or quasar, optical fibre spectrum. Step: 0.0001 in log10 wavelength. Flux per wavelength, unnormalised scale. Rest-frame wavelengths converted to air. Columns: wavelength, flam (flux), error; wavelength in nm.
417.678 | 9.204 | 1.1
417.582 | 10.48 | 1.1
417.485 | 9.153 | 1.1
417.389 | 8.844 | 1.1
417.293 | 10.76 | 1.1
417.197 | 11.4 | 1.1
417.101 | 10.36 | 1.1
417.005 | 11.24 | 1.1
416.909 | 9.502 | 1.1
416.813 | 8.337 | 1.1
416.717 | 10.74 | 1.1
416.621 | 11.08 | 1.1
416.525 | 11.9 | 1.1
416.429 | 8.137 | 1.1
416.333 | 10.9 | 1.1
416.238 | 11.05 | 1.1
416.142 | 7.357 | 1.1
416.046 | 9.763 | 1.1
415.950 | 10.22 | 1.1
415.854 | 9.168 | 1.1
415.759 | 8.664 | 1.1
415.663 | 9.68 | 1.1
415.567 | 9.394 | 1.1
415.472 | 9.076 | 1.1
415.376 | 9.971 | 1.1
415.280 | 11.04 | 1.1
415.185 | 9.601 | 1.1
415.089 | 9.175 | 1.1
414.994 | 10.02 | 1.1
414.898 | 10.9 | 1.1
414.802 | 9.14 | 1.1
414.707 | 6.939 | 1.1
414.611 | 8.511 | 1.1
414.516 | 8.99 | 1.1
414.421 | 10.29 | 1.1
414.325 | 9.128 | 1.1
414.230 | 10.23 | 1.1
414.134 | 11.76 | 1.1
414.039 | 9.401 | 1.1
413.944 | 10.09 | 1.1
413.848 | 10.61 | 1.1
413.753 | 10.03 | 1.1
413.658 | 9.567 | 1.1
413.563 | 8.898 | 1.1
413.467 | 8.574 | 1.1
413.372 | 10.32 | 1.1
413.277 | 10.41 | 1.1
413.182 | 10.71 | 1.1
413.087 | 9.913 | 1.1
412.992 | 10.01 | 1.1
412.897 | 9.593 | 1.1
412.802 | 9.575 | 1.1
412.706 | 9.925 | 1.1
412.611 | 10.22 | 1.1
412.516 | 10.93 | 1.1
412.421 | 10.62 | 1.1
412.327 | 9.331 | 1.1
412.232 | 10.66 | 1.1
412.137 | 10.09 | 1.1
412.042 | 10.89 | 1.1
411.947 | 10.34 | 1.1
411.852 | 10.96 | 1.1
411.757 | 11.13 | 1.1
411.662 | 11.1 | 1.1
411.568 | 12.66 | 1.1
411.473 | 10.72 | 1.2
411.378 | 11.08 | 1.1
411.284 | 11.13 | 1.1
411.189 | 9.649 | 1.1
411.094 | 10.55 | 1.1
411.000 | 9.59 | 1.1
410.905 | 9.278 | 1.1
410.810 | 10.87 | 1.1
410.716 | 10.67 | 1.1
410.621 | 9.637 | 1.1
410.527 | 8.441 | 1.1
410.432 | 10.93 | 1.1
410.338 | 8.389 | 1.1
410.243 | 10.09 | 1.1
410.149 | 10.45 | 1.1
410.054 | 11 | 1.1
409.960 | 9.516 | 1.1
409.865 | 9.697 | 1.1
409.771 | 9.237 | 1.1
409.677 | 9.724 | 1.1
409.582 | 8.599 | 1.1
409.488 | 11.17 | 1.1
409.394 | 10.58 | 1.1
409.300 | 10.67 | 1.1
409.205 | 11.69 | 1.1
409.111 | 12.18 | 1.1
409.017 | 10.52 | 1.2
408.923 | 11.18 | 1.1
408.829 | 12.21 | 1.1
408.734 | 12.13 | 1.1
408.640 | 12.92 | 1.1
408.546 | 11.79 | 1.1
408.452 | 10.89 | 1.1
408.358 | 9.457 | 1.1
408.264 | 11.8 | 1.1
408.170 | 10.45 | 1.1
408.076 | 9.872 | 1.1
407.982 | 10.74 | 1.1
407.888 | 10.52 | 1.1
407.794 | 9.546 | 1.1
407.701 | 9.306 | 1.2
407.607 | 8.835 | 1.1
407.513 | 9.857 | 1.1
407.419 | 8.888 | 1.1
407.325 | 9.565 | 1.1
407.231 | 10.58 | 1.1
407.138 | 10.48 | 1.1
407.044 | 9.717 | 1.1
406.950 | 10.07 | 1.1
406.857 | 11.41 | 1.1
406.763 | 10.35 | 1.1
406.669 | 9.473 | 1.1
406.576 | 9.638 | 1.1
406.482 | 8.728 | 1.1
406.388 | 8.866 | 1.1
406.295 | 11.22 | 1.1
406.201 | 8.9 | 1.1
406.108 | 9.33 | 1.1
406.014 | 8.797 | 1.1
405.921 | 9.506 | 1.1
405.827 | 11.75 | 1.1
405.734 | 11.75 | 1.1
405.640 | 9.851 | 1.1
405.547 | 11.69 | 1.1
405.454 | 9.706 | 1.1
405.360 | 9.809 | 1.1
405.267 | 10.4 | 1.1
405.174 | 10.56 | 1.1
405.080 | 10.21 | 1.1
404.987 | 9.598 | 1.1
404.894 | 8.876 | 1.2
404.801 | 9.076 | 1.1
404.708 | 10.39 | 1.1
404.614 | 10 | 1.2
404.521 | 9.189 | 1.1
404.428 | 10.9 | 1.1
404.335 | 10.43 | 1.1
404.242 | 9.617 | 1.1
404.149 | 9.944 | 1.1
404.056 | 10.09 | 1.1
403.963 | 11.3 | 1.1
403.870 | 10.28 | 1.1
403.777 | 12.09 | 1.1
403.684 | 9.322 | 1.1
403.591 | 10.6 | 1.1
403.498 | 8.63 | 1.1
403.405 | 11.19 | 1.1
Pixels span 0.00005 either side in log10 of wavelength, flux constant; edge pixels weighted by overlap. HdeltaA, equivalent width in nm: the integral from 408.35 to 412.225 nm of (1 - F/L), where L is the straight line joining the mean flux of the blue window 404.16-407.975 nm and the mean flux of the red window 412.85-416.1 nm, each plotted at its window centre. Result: -0.30 nm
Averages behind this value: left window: 9.94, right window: 9.7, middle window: 10.6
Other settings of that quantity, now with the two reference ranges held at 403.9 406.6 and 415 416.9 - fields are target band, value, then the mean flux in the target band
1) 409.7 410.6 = 0.01 nm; 9.75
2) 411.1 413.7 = -0.13 nm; 10.3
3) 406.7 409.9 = -0.18 nm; 10.5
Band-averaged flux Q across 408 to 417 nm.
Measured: 10.2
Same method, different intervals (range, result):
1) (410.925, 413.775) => 10.3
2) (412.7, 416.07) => 9.7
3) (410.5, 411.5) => 10.2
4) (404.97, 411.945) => 10.3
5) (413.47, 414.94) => 9.59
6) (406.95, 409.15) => 10.6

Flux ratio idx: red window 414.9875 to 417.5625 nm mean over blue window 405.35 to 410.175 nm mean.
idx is 0.96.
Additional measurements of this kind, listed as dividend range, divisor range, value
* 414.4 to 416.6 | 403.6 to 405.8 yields 0.93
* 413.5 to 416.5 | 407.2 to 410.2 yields 0.92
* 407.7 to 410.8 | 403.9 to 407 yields 1.05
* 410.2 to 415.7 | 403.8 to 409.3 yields 0.97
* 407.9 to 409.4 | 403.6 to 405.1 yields 1.11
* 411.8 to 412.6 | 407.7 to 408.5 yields 1.01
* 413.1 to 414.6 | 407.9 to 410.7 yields 0.94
